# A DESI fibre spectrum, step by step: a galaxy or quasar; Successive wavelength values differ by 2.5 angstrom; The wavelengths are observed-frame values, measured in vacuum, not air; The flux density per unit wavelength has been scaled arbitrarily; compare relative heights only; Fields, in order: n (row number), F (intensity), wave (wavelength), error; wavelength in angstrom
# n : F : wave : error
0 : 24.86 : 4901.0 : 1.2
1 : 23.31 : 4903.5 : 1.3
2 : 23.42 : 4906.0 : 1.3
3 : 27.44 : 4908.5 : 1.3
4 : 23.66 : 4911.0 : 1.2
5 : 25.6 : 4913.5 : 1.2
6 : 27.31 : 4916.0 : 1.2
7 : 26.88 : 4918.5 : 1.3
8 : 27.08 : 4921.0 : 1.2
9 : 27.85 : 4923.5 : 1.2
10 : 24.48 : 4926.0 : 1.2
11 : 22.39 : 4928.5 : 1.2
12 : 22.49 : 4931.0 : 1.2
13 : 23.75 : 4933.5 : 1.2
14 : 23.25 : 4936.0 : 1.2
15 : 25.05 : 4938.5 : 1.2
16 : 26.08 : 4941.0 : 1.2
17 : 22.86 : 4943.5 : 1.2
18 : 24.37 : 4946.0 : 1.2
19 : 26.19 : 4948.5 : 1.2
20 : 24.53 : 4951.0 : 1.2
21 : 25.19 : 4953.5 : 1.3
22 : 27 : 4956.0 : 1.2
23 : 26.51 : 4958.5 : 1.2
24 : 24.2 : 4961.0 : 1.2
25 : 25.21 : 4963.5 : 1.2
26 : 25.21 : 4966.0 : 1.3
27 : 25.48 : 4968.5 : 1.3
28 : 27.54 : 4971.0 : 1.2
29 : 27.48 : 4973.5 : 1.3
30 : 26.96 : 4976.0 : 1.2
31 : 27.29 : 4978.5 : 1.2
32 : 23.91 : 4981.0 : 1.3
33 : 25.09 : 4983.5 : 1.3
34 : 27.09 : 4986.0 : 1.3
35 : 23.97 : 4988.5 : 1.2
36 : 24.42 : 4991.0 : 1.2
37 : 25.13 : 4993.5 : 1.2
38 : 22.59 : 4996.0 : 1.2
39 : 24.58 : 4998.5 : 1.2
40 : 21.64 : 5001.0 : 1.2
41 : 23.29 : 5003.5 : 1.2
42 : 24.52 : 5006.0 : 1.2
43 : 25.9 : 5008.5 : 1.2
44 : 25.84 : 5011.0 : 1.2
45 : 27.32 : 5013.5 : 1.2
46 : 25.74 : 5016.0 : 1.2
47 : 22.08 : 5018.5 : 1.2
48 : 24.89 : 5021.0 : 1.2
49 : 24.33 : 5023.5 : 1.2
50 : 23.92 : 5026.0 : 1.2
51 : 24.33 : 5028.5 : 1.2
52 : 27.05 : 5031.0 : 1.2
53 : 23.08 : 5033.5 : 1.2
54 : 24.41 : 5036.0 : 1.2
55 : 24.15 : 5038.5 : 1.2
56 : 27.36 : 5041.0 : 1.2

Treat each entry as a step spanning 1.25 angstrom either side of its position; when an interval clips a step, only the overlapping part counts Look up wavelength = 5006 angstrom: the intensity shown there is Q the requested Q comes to 24.52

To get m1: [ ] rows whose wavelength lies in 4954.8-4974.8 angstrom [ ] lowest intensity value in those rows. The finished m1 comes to 24.2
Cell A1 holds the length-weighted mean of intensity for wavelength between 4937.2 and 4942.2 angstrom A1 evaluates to 25.5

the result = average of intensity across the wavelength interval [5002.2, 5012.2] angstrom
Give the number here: 24.9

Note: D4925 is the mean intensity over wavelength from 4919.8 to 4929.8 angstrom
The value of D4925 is 25.4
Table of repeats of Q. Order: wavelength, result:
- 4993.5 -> 25.13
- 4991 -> 24.42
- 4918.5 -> 26.88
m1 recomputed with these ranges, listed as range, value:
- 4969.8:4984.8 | 23.91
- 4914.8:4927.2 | 24.48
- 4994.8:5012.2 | 21.64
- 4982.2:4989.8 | 23.97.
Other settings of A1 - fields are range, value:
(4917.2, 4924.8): 27.3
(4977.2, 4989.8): 25.5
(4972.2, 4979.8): 27.2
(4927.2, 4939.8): 23.4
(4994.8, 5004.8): 23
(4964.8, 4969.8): 25.4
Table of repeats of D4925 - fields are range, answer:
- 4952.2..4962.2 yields 25.7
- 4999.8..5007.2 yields 23.2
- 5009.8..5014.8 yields 26.6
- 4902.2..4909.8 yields 24.7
